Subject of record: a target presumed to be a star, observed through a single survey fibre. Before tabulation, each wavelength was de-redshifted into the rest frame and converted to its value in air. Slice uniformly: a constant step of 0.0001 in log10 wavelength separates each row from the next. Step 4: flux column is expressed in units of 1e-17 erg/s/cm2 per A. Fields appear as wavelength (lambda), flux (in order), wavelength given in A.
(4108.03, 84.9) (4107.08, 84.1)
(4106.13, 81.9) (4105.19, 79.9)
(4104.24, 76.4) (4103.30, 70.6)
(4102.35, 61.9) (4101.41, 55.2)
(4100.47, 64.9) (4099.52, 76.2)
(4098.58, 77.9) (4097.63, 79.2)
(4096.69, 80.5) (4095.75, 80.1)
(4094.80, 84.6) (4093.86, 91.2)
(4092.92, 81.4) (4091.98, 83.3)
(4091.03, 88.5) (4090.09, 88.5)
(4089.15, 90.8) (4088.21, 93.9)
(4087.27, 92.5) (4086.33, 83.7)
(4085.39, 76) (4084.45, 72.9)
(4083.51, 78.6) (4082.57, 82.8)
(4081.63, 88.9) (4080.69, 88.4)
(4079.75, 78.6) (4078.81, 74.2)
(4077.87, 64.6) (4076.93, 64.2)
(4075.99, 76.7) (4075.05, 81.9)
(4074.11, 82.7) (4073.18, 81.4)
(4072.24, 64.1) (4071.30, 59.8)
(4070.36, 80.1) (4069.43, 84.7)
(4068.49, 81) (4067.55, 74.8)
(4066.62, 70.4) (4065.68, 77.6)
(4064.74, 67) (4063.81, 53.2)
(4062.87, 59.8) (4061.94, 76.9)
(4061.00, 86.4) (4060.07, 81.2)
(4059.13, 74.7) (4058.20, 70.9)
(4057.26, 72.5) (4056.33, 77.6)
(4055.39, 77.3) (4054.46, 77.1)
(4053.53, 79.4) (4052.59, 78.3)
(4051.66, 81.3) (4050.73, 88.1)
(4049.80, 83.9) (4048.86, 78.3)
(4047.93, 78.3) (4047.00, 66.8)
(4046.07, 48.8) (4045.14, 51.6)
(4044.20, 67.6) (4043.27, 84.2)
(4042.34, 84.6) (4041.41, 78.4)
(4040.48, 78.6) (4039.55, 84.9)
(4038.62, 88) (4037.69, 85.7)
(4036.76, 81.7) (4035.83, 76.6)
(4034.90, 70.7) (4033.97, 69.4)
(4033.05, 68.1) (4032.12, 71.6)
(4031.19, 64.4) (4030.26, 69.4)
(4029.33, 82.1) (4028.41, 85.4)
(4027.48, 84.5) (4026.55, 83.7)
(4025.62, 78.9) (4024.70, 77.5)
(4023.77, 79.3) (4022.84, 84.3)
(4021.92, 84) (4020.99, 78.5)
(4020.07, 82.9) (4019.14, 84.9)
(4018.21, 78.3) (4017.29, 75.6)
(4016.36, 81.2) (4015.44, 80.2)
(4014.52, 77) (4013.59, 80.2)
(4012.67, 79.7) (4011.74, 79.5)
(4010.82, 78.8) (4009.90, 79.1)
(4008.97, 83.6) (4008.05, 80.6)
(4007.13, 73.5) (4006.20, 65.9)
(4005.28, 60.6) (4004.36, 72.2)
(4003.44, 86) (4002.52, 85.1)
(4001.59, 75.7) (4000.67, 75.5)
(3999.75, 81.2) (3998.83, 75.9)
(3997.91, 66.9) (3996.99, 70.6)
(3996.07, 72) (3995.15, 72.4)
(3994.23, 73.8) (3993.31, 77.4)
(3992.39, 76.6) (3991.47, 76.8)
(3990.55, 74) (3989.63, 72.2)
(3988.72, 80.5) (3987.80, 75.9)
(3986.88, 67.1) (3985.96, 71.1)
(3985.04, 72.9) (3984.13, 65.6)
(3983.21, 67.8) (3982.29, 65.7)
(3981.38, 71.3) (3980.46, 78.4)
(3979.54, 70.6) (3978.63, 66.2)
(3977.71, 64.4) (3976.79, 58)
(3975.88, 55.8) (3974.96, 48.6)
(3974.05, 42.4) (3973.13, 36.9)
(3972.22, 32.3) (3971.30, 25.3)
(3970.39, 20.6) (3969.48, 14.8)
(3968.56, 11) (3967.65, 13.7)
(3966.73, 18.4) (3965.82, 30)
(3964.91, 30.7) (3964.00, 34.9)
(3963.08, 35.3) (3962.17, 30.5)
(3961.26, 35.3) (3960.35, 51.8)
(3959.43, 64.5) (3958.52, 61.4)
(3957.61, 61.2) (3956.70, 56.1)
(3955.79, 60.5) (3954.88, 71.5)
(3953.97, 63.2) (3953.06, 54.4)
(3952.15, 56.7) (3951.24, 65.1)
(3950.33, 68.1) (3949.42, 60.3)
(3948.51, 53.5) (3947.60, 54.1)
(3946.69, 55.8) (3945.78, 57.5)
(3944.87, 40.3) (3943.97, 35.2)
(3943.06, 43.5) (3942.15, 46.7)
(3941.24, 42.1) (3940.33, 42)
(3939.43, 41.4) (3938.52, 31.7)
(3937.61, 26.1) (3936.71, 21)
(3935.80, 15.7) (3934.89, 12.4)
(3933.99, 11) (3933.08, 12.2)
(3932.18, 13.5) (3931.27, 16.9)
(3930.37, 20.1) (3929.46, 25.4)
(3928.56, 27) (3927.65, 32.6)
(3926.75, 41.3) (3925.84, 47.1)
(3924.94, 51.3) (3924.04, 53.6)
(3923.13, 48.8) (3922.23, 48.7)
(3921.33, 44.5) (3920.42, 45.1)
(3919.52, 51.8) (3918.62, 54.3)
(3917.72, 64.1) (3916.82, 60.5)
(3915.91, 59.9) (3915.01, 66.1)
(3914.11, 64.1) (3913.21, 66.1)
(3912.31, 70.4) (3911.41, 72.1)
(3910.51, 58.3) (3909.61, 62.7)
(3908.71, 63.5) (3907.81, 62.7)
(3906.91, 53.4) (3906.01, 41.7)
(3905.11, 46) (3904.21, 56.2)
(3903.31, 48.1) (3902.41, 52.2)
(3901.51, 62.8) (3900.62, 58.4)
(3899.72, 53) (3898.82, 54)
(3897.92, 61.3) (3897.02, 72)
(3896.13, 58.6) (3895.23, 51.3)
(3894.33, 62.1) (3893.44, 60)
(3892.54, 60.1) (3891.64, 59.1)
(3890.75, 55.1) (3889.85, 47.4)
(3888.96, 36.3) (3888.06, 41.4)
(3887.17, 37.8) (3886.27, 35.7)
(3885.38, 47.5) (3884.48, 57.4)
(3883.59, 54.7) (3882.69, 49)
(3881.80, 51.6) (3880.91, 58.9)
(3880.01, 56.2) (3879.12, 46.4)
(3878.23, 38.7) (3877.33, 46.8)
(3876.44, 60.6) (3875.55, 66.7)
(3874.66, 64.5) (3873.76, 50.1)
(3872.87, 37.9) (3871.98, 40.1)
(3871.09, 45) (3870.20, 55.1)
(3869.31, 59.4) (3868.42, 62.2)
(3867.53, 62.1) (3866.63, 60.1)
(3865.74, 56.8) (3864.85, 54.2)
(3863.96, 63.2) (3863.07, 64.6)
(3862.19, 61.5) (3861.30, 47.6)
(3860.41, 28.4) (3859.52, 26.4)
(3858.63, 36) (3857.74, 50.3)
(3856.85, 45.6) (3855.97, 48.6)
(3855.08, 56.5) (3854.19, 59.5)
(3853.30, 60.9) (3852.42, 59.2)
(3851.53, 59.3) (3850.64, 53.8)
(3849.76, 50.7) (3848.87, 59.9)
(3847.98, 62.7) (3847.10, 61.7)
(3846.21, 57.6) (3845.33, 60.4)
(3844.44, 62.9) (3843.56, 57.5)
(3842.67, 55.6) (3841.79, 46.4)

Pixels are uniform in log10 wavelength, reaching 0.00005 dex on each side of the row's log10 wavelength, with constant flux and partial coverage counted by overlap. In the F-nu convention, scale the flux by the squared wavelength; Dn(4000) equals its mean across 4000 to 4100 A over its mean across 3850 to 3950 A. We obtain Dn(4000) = 1.71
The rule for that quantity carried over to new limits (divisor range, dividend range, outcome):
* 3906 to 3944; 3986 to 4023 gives 1.84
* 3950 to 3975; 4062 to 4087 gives 1.87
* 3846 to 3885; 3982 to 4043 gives 1.55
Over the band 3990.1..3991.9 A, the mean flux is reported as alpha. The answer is 75.3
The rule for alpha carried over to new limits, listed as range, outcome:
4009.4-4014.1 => 79.3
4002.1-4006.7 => 73.9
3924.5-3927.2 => 46.5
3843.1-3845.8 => 60.2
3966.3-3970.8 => 15.6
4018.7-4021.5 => 82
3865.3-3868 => 59.5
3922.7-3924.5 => 51.1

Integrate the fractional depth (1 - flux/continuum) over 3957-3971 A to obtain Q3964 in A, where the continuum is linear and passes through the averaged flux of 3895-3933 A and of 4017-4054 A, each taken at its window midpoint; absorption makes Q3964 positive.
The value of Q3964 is 6.2 A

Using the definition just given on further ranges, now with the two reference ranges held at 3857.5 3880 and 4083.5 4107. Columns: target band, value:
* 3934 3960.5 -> 5.8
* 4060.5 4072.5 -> 0.6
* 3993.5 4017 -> -2.7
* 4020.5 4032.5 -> -1.3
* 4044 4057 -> 0.0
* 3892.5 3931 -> 2.1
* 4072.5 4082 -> 0.0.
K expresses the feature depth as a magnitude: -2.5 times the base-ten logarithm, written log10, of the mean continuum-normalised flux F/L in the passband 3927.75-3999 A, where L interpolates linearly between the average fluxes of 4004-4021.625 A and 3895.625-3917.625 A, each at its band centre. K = 0.38 mag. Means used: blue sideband 59.4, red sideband 77.6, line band 49.1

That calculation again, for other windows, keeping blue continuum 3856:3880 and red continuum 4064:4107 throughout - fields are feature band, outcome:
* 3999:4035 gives -0.12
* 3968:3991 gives 0.16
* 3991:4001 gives -0.11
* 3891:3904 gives -0.06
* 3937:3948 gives 0.38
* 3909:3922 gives -0.05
